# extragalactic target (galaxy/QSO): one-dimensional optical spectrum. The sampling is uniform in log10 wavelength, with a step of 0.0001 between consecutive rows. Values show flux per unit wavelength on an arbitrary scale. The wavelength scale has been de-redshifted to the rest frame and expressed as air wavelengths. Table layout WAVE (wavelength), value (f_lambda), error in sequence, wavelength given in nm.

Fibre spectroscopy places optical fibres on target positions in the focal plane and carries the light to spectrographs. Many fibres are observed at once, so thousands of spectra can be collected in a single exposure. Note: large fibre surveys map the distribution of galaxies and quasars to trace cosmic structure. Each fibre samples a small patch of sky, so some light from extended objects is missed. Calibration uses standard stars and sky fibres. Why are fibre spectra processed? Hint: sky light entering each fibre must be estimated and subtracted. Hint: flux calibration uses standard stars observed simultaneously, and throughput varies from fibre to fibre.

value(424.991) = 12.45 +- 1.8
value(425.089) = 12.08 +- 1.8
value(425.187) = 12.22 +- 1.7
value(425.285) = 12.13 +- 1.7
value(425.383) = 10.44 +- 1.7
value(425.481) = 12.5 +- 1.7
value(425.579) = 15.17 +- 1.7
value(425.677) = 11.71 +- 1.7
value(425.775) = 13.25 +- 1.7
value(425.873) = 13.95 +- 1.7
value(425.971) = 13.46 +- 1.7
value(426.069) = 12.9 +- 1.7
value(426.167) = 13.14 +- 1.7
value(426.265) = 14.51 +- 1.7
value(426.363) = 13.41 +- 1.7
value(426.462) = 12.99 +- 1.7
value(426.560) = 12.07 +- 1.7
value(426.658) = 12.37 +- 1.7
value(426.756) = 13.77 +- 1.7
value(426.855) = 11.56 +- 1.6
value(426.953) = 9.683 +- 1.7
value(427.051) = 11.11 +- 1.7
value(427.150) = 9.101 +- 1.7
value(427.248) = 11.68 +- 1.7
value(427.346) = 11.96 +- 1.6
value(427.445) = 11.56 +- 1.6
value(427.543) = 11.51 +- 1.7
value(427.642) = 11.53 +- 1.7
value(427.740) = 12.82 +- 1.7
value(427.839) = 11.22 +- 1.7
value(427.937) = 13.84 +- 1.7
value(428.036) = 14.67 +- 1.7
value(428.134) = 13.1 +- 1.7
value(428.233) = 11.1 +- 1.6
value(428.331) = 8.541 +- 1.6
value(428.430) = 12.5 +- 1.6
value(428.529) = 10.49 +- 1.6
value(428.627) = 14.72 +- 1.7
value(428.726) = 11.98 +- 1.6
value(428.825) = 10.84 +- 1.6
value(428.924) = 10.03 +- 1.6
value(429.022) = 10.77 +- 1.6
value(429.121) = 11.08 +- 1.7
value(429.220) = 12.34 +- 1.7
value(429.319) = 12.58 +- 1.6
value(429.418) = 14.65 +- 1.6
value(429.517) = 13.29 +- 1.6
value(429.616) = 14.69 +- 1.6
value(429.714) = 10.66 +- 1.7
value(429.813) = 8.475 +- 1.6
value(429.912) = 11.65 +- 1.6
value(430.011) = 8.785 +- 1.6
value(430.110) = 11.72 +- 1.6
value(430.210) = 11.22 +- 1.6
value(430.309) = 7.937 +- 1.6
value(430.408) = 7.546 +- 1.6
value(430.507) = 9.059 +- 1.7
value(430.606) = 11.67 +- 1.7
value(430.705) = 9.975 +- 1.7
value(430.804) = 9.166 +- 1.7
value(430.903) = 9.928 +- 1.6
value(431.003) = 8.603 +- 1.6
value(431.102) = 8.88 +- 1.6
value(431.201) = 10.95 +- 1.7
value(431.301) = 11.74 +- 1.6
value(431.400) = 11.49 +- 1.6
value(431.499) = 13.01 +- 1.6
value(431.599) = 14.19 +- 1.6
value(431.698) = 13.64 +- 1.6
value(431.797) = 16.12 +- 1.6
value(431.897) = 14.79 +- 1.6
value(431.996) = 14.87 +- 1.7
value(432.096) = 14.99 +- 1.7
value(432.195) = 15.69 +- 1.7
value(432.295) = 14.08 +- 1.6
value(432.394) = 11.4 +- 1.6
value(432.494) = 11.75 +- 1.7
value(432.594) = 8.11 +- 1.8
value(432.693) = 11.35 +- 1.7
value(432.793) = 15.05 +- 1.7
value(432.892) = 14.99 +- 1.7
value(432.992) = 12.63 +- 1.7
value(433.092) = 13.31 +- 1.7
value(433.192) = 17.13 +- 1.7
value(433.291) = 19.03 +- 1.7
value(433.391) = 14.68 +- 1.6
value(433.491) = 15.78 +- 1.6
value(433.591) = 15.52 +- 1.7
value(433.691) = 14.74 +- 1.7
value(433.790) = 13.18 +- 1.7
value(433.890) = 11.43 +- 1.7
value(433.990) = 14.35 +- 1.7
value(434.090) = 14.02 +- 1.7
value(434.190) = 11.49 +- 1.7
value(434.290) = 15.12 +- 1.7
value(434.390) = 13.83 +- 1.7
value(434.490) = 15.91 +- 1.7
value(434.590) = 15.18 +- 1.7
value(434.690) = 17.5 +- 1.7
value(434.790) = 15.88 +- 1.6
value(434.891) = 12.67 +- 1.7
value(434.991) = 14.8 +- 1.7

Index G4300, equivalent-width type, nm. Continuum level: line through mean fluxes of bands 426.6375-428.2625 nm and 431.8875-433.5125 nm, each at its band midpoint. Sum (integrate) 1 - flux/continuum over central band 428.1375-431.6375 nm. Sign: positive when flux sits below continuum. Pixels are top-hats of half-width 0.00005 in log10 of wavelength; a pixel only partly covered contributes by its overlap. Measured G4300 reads 0.50 nm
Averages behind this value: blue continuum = 11.9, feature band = 11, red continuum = 14.1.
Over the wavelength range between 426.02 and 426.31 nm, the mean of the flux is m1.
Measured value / 13.5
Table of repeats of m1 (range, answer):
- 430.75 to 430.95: 9.57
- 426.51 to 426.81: 12.7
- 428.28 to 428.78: 11.6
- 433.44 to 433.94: 14.1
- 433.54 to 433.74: 15.1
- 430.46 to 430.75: 10.3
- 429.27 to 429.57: 13.5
